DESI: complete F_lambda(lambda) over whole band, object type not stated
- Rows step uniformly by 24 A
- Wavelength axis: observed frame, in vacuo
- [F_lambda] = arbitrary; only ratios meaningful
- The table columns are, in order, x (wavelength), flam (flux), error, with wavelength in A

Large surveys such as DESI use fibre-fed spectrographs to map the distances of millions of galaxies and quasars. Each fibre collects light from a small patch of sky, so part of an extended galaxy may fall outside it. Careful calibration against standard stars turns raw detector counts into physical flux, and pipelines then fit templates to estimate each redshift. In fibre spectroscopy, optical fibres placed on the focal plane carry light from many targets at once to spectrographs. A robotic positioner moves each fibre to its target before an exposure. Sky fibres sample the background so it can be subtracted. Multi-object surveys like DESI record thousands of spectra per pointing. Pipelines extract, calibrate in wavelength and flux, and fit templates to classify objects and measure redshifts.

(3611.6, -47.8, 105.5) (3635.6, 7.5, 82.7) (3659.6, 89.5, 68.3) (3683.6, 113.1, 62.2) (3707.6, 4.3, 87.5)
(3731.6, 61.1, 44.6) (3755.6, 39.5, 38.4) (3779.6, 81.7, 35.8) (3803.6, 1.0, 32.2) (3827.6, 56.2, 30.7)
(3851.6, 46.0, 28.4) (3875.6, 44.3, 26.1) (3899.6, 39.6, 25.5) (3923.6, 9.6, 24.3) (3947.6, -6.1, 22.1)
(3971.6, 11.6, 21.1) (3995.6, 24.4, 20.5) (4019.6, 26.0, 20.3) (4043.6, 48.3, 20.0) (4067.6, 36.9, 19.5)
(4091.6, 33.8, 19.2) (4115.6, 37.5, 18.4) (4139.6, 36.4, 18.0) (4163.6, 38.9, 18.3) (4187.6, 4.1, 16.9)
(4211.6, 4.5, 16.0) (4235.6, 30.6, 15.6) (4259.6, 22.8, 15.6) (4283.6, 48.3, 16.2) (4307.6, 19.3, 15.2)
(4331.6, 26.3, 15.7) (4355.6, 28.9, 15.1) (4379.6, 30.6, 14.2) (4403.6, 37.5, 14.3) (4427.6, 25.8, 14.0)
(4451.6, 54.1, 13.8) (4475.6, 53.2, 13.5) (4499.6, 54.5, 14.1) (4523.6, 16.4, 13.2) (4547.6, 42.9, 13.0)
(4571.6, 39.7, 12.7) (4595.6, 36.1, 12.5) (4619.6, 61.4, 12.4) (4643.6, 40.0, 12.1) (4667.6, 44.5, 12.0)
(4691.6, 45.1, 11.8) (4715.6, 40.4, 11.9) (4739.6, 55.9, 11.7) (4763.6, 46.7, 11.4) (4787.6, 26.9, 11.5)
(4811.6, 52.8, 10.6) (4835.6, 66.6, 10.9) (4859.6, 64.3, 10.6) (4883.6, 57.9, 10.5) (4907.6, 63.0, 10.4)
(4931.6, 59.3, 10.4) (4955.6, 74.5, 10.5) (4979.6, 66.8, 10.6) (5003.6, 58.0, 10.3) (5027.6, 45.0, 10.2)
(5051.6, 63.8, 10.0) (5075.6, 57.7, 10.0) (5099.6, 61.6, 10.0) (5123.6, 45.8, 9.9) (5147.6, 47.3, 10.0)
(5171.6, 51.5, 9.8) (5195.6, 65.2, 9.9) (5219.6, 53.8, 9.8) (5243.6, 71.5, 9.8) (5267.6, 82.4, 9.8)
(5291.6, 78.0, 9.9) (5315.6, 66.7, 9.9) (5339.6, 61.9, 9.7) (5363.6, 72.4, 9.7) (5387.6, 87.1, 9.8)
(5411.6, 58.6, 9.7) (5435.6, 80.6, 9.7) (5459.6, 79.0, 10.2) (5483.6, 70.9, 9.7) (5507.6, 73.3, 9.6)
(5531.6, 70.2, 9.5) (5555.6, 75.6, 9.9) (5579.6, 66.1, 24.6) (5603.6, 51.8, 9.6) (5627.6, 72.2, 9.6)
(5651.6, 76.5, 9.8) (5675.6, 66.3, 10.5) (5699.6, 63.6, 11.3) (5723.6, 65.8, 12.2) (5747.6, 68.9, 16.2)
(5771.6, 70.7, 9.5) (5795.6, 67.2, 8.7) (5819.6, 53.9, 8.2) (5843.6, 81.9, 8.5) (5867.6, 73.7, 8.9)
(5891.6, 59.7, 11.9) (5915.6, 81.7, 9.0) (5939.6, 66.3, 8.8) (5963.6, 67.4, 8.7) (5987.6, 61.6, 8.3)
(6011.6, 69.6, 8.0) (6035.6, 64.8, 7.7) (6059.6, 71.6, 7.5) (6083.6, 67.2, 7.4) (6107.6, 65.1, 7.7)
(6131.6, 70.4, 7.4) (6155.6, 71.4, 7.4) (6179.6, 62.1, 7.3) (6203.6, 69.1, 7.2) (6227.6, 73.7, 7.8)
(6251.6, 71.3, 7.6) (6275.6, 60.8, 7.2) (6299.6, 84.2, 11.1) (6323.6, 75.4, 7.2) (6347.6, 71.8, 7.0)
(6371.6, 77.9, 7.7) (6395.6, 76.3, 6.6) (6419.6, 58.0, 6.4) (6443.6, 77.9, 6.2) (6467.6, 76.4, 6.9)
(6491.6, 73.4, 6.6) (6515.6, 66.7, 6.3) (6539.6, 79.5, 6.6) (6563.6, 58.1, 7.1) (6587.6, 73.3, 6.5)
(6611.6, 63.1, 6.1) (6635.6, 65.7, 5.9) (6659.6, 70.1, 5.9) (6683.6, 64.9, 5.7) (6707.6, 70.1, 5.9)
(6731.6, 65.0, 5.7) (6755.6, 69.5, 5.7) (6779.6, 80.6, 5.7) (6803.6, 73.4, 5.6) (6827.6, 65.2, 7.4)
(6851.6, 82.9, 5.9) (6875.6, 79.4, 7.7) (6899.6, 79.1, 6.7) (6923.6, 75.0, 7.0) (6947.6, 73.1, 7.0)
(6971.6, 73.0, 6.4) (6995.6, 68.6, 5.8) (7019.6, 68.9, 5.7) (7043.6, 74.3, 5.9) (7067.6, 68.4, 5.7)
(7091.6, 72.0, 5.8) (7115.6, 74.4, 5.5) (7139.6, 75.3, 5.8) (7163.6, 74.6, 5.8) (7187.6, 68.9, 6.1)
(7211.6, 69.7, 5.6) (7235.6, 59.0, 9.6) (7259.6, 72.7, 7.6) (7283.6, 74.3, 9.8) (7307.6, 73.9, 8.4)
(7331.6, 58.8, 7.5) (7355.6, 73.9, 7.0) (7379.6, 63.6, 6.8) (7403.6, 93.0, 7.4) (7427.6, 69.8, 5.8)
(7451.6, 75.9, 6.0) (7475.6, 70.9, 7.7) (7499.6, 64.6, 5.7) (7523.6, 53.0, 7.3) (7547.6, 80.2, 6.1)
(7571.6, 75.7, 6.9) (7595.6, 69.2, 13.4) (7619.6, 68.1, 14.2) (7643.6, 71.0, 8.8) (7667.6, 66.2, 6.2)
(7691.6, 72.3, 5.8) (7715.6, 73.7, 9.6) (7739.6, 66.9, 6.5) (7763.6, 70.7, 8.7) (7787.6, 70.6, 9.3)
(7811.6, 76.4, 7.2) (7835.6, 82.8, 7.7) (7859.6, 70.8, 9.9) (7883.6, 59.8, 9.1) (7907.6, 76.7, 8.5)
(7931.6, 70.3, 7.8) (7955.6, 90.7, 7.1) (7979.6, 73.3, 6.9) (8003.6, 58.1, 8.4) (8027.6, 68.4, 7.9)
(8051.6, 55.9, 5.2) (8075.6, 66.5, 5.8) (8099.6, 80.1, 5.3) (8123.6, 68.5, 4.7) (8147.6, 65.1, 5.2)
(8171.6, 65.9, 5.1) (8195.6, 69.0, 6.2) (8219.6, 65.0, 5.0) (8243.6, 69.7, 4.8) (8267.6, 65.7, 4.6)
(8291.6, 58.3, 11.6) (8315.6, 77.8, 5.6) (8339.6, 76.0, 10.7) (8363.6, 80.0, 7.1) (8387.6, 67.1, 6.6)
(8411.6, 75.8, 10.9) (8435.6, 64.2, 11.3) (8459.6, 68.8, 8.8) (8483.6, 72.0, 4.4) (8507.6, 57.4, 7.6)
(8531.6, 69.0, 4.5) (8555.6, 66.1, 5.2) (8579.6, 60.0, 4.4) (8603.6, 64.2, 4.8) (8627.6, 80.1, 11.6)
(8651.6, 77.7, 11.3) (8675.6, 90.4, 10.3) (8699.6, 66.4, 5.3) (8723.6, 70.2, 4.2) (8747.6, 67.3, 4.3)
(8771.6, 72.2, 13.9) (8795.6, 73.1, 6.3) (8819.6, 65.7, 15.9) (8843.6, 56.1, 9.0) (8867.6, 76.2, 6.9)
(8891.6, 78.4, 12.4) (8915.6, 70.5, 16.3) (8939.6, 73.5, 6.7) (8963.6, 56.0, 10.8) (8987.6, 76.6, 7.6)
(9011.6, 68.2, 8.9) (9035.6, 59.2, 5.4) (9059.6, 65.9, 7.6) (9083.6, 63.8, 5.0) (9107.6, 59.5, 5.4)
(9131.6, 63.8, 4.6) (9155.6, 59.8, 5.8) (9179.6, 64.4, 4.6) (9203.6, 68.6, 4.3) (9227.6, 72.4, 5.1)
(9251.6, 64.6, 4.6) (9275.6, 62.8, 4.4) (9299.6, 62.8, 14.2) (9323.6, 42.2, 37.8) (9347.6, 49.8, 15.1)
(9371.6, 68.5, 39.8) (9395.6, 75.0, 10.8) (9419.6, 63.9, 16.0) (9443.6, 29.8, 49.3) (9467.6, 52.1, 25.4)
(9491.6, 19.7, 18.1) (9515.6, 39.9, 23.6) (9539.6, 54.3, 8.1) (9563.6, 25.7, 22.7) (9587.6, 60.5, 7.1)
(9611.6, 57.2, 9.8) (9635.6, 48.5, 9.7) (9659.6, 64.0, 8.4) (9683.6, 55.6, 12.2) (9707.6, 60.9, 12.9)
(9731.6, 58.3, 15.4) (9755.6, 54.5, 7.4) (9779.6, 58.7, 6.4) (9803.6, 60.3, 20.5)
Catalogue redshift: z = 0.18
